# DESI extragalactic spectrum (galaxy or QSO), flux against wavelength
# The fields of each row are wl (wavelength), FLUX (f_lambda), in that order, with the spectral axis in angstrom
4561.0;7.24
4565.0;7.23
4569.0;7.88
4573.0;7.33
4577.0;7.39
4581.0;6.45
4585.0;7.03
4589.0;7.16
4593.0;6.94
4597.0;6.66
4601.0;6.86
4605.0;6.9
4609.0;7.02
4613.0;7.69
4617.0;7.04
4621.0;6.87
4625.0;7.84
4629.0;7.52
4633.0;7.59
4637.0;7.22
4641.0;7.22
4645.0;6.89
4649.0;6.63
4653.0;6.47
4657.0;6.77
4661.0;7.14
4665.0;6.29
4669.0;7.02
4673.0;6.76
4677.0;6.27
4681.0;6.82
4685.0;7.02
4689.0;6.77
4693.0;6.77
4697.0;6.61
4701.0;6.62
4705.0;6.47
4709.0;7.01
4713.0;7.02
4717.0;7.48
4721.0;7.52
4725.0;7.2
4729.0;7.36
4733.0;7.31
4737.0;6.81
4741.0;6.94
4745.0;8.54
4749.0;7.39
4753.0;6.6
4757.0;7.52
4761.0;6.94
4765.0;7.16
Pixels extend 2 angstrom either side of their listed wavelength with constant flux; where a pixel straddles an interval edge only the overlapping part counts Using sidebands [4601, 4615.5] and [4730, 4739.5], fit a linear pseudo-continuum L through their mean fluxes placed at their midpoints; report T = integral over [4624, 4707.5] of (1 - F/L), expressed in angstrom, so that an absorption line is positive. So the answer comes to 2.8 angstrom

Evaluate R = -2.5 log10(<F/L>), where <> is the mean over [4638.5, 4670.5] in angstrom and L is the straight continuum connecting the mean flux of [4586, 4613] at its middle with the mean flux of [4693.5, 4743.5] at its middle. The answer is 0.03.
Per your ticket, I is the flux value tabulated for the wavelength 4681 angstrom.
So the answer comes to 6.82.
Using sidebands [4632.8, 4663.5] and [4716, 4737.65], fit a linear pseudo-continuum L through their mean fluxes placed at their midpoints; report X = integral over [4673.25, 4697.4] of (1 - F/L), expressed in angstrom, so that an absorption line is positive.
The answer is 1.3 angstrom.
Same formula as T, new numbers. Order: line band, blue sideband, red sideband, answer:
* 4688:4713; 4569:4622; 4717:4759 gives 1.8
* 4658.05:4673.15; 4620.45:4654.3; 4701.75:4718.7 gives 0.6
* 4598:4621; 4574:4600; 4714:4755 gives -0.2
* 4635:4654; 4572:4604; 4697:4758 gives 0.4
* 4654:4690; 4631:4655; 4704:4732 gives 1.6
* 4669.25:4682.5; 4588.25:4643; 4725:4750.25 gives 1.1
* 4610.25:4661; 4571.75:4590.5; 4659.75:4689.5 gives -1.9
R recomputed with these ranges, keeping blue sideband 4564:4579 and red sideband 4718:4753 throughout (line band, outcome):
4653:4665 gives 0.10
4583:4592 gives 0.06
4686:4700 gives 0.10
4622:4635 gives -0.02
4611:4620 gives 0.02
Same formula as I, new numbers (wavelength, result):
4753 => 6.6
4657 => 6.77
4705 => 6.47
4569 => 7.88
